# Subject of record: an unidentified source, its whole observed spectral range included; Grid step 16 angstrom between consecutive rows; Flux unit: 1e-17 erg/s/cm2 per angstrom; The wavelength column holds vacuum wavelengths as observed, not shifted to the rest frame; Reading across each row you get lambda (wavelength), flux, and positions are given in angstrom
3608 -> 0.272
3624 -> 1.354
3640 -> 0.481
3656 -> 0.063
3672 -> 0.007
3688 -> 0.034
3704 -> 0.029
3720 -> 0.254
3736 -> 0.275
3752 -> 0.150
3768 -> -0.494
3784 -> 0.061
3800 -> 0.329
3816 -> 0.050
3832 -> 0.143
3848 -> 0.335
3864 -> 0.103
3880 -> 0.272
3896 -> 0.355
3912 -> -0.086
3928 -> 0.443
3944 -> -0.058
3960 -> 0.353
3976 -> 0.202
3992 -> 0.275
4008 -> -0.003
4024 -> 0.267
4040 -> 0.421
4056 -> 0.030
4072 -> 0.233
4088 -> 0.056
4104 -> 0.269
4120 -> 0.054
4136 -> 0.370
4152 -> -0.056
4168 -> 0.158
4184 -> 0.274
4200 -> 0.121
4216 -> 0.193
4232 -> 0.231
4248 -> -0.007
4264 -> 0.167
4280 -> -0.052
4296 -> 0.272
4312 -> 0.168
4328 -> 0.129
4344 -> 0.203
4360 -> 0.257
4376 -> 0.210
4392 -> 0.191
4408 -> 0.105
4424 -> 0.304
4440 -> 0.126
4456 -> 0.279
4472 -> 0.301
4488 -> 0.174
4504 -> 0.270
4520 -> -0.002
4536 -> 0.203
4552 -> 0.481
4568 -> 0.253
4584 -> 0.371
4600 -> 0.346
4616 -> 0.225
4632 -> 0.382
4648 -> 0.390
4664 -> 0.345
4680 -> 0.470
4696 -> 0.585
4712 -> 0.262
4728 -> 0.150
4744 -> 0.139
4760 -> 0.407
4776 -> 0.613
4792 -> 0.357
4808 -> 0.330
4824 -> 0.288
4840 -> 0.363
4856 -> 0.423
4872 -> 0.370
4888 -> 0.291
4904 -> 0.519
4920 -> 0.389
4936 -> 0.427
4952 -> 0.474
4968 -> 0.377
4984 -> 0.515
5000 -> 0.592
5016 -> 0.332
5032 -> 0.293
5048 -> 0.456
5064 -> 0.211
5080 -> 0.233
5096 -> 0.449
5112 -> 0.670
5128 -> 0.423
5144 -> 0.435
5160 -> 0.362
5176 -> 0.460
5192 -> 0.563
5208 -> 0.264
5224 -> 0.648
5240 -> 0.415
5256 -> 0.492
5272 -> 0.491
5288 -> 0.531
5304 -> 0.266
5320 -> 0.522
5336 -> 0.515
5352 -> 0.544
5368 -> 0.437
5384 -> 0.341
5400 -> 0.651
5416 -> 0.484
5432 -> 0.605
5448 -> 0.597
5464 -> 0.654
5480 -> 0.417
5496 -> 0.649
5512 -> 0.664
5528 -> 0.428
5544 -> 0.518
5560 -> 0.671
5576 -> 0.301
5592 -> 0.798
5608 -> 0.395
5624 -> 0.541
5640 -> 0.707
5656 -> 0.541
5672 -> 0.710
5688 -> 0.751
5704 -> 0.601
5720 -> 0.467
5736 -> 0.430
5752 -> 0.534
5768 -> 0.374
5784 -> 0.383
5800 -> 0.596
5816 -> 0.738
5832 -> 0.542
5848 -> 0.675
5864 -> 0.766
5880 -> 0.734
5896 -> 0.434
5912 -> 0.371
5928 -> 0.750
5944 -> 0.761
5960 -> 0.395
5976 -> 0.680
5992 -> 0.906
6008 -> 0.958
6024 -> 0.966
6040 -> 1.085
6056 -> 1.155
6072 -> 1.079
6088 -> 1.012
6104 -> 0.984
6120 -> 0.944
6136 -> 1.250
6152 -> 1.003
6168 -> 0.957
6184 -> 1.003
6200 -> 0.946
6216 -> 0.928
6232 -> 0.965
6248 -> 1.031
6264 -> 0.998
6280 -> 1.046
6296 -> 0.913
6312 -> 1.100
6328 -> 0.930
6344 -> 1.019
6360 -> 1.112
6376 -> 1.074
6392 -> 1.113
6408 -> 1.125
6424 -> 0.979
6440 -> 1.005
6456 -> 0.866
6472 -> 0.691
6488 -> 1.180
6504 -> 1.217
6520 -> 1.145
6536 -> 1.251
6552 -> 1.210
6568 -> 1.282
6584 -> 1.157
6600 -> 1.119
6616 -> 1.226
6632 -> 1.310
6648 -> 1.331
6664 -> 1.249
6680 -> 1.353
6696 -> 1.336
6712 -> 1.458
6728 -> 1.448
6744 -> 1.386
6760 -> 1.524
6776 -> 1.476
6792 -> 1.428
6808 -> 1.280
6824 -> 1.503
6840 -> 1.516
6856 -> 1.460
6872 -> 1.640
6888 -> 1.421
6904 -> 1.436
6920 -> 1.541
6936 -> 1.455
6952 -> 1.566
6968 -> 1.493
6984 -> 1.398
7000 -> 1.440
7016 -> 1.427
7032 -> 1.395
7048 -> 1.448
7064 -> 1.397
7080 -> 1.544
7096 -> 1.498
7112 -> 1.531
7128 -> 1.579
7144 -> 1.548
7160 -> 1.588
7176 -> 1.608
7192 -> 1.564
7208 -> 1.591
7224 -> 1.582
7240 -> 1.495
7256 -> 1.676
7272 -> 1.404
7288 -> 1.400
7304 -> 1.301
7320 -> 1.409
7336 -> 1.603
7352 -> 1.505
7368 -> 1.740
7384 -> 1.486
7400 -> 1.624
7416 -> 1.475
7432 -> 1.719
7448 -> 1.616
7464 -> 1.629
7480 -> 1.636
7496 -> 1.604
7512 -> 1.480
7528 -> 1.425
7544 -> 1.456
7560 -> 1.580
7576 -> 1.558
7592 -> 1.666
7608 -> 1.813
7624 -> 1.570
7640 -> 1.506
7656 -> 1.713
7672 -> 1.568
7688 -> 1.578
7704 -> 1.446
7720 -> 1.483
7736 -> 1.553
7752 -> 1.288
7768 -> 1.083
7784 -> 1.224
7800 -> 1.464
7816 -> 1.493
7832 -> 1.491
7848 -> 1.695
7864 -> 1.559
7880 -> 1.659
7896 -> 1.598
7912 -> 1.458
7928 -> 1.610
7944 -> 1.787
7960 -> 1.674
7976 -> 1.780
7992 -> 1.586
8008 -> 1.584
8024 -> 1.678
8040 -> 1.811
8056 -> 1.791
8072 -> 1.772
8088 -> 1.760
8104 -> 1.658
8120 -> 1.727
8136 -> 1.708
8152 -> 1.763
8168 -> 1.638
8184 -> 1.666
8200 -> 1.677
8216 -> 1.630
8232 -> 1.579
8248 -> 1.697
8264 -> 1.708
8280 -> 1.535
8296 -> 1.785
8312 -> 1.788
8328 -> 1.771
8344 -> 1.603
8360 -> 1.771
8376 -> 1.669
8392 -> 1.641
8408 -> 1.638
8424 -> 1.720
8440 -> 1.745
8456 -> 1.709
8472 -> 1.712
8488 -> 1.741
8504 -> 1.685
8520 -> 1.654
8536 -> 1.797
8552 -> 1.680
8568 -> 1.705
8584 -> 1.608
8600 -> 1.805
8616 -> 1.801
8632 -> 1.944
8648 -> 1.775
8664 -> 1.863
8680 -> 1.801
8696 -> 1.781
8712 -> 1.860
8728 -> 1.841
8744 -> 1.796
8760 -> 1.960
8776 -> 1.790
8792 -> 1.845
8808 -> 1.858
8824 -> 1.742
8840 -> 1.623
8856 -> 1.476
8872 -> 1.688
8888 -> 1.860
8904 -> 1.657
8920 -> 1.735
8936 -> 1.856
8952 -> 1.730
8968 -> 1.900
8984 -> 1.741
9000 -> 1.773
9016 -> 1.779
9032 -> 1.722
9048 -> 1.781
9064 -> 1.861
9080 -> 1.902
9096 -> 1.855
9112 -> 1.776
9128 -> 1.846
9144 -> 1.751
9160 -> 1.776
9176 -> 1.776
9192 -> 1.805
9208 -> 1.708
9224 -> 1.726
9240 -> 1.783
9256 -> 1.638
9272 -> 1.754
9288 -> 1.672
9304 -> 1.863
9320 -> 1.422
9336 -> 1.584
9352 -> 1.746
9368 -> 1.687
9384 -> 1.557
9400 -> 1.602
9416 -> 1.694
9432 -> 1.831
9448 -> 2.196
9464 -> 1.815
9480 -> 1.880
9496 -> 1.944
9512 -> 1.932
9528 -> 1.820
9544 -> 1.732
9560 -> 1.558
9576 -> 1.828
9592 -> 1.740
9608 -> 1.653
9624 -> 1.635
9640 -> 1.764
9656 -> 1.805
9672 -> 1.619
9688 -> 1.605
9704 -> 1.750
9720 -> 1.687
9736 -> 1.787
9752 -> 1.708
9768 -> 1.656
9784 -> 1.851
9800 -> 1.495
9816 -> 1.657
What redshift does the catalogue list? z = 0.50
